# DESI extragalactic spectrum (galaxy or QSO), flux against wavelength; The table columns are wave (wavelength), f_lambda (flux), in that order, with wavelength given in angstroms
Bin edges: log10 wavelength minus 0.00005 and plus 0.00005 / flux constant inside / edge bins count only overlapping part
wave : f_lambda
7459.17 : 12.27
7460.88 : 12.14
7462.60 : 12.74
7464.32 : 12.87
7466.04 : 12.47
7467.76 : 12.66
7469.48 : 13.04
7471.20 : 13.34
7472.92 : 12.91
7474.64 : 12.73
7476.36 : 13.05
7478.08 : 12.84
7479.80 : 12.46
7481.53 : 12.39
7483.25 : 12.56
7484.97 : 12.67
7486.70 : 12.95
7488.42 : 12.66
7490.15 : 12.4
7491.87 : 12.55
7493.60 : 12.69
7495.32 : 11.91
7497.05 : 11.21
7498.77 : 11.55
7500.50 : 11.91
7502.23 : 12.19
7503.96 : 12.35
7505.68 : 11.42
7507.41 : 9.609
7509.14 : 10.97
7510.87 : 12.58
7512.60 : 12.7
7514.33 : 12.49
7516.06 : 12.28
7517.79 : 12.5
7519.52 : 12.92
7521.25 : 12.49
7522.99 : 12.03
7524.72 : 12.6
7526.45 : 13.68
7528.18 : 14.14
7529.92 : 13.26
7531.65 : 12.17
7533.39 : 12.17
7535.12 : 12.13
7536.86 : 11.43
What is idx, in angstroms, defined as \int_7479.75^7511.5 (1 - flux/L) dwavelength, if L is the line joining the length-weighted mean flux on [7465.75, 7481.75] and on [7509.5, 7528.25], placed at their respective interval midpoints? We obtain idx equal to 1.75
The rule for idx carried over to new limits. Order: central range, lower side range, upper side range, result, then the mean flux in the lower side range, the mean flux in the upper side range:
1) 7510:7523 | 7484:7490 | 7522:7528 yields 0.3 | 12.7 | 12.9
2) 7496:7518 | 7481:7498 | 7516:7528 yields 1.4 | 12.4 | 12.8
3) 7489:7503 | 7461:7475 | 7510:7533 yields 0.8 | 12.8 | 12.7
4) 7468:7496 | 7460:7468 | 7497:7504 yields -1.1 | 12.6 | 11.9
